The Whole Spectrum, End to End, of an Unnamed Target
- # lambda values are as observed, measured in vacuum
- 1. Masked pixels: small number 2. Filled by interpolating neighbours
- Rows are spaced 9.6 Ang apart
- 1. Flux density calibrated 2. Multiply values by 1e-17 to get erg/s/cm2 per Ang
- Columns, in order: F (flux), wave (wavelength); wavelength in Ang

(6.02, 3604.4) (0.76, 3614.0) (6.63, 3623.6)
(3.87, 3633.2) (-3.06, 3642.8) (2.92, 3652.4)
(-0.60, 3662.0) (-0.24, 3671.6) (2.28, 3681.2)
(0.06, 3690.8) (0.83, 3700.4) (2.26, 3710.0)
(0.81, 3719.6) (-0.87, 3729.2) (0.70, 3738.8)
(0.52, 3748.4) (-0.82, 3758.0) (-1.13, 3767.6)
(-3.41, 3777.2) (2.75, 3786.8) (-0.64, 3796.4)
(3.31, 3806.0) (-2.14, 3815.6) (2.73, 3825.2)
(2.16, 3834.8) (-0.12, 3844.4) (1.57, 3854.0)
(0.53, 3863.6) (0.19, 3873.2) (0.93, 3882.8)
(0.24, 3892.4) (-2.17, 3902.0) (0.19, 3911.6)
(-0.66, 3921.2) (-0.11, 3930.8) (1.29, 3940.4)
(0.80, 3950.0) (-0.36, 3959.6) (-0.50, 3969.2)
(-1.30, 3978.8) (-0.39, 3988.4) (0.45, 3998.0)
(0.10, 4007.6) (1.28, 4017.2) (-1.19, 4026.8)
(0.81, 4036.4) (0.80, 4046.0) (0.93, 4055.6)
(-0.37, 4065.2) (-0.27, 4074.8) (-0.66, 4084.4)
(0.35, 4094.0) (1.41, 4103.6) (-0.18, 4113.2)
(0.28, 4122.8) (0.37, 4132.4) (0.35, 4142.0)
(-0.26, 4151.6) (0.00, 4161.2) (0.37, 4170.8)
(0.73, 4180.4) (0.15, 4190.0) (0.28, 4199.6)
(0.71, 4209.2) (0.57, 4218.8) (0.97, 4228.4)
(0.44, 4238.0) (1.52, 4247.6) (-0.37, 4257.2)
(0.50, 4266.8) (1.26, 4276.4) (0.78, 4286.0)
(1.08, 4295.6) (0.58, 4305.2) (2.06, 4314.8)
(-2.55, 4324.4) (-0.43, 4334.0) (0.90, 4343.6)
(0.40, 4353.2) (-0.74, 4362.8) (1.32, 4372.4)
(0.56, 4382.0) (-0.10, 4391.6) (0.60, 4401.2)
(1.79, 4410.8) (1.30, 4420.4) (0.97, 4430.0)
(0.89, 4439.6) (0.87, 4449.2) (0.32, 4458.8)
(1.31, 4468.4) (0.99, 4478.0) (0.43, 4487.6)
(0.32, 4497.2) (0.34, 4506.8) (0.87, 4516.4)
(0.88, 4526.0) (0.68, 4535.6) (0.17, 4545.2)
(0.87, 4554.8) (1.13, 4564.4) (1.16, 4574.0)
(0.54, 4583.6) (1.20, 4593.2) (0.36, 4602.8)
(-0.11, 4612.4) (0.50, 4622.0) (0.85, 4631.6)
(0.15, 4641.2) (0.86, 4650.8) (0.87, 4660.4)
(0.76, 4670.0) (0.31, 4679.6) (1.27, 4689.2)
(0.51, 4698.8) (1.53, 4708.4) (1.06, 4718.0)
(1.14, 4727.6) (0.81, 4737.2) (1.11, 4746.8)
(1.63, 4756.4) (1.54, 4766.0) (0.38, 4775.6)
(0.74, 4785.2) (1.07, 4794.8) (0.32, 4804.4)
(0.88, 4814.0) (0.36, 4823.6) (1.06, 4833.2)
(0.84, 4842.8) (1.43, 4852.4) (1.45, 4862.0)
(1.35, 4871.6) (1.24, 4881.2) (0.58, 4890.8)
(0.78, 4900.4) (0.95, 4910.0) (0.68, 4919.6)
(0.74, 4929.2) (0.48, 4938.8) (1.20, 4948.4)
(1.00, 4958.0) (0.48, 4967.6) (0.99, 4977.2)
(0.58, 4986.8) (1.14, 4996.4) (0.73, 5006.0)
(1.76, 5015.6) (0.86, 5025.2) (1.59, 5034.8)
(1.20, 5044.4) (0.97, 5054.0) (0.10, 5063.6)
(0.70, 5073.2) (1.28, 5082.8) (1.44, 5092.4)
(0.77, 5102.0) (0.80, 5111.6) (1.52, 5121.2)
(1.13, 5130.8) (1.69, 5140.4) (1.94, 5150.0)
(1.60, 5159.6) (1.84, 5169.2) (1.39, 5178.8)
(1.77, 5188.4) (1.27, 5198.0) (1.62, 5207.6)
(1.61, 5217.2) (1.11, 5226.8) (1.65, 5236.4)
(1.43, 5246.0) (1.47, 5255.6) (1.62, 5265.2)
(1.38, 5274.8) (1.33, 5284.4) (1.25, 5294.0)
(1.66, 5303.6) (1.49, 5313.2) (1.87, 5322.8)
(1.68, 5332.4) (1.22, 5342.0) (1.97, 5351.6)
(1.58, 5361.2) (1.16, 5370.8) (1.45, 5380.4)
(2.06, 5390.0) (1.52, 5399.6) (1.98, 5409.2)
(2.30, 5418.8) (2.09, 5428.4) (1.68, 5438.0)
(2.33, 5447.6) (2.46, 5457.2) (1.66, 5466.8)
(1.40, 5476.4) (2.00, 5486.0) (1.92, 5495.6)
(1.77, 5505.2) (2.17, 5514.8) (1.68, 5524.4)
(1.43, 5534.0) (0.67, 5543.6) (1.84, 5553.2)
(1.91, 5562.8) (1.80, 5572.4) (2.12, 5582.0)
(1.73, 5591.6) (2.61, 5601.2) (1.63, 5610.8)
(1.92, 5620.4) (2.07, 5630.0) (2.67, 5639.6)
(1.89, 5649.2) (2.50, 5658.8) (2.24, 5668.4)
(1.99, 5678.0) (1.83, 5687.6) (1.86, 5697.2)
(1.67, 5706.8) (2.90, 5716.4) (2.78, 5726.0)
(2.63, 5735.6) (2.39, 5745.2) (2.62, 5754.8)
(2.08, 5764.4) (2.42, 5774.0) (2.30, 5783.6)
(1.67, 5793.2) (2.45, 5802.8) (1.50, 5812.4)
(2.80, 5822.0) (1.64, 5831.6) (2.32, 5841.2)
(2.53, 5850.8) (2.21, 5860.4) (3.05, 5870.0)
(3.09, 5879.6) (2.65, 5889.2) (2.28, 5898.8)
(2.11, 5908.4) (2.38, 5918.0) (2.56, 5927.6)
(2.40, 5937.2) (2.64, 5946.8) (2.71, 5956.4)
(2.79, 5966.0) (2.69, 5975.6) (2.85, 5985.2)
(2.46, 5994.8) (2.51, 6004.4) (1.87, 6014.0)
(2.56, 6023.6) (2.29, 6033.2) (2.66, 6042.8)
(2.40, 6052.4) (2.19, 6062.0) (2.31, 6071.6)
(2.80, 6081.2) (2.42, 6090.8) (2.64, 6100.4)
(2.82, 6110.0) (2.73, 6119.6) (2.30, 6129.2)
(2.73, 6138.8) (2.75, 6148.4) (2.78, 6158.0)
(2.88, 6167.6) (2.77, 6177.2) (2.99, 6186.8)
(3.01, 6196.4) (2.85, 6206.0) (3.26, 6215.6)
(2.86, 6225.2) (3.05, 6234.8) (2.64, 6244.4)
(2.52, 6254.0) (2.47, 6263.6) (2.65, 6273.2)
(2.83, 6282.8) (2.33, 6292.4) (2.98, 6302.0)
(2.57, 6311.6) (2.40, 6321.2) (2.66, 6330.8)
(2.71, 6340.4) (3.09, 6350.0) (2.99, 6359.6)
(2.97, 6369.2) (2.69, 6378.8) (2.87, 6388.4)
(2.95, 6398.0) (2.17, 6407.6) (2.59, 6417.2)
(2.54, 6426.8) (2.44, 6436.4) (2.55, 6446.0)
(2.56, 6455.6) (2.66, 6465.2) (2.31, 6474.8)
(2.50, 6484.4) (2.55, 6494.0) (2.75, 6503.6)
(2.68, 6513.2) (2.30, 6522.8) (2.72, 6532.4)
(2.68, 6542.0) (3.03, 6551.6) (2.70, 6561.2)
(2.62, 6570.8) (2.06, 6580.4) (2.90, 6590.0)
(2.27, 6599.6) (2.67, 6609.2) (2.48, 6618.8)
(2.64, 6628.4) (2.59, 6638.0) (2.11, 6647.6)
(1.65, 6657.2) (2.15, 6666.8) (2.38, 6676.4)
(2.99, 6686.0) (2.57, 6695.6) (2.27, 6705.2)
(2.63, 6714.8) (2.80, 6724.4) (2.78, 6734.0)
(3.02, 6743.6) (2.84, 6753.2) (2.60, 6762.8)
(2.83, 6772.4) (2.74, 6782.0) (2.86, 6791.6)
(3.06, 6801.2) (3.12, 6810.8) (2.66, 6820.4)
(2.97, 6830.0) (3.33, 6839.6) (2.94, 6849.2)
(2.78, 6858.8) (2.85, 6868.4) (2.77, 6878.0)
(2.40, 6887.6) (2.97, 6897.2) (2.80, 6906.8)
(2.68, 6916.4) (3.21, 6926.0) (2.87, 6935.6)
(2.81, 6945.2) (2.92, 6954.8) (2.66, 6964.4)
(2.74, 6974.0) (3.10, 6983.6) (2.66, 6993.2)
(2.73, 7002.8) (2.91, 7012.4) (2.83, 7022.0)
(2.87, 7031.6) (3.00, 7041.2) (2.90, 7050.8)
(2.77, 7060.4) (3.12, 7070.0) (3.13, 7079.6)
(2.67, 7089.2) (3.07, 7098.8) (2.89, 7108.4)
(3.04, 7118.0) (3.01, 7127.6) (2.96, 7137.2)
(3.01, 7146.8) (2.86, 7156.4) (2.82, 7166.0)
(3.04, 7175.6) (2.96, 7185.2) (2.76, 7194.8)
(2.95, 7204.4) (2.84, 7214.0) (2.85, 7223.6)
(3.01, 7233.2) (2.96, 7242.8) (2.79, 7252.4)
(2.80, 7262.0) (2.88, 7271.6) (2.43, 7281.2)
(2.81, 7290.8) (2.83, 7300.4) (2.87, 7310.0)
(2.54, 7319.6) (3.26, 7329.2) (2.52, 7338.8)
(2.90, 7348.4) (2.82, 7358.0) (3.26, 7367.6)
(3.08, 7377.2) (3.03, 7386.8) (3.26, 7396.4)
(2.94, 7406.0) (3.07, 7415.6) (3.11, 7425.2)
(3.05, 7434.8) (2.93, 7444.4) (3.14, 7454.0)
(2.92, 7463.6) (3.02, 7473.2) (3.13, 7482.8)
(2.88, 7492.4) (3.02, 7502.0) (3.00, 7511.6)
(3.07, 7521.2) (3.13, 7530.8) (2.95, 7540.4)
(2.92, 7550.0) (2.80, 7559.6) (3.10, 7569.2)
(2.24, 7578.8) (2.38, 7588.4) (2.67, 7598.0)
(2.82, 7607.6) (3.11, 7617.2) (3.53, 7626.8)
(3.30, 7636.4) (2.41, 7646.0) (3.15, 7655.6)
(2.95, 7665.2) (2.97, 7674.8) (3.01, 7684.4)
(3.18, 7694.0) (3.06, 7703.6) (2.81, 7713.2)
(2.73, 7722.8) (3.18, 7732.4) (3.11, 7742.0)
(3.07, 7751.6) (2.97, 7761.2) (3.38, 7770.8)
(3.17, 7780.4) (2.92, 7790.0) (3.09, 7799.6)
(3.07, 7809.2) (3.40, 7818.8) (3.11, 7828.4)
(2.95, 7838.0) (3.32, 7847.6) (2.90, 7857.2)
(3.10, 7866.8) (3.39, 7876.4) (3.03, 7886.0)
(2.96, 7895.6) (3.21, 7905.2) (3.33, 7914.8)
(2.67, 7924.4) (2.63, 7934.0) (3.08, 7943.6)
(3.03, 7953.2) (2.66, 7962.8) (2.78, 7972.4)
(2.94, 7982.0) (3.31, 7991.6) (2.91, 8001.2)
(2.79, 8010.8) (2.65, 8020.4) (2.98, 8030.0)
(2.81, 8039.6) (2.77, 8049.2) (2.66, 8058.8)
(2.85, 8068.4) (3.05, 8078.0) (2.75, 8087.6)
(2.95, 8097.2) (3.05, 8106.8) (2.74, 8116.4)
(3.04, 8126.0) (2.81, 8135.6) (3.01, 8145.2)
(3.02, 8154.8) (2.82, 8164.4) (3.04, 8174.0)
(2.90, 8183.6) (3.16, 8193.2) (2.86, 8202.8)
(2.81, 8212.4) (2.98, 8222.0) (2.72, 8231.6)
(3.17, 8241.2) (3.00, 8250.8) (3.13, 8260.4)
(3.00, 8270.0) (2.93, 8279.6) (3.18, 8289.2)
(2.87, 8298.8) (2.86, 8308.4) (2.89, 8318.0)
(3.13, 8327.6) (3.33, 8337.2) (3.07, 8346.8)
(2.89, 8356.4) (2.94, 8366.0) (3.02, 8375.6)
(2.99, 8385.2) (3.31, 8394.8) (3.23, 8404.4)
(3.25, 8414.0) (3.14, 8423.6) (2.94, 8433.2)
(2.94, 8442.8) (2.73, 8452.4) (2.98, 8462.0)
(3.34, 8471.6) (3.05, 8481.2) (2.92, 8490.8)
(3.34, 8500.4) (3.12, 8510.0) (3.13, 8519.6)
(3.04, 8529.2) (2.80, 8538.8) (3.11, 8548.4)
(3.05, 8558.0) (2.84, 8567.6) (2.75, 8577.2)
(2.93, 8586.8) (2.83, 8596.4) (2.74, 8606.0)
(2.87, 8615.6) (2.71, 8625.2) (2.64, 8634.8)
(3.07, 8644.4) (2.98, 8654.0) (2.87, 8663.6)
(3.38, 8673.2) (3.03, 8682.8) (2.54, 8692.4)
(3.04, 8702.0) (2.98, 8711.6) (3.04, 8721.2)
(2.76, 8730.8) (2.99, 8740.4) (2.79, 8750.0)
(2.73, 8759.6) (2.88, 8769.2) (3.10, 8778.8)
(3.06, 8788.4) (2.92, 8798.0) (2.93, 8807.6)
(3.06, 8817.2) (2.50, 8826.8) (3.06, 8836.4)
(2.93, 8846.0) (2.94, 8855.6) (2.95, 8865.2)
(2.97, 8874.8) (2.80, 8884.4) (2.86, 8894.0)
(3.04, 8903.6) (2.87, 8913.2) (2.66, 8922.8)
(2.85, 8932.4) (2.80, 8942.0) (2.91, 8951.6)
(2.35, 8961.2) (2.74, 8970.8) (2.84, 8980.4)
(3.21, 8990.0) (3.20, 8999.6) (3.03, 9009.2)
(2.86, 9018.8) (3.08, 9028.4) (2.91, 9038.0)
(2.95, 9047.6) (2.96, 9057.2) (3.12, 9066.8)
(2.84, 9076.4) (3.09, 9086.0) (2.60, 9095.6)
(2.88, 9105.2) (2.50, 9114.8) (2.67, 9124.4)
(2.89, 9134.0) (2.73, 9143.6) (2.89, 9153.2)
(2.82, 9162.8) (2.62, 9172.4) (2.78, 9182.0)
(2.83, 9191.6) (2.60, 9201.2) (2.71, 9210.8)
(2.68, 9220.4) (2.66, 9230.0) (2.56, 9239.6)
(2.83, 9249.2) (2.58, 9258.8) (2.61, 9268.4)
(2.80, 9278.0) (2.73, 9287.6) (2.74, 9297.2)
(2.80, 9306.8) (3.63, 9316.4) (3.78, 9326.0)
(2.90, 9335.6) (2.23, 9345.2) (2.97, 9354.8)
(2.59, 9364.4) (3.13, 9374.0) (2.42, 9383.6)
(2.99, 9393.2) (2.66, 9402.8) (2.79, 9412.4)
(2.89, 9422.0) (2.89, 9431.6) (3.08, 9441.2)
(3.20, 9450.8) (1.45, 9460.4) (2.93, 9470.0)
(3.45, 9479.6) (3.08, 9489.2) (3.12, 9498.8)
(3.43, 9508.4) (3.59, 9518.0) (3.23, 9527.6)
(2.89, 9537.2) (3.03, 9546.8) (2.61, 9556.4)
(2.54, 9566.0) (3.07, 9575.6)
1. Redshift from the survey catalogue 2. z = 0.287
